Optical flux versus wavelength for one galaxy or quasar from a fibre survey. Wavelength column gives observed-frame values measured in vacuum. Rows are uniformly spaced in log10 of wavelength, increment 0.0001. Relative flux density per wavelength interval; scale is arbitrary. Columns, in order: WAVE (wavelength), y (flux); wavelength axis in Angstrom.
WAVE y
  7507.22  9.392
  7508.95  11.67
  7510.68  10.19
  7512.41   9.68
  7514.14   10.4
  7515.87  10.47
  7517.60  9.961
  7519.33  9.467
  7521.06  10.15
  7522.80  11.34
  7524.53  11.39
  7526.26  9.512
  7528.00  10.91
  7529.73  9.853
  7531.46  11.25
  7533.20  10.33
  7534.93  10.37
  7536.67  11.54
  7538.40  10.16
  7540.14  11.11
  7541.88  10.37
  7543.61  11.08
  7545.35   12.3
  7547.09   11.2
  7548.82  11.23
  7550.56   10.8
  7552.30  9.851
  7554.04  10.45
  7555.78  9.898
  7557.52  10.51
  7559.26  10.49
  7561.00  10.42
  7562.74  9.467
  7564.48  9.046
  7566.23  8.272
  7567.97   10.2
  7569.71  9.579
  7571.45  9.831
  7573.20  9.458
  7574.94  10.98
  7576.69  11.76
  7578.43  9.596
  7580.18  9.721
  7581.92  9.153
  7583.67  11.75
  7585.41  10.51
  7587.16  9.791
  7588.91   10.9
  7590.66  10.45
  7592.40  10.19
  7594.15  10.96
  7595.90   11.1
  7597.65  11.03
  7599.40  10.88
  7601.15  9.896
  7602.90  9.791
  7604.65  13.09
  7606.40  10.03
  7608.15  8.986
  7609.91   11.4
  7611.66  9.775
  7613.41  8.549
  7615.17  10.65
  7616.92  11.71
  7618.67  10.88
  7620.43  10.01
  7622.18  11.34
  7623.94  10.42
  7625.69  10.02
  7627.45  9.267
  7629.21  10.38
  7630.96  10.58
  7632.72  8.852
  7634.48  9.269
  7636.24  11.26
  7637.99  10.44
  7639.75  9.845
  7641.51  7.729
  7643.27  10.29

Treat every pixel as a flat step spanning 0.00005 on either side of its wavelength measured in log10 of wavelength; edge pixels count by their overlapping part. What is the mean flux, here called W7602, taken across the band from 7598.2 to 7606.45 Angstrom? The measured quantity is 10.8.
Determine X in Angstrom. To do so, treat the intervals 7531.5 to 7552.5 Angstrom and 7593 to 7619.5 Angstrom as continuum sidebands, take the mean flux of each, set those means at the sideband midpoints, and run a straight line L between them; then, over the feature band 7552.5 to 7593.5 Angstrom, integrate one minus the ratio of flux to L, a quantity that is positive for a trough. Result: 2.4 Angstrom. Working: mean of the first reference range 10.9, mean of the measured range 10.1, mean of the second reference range 10.6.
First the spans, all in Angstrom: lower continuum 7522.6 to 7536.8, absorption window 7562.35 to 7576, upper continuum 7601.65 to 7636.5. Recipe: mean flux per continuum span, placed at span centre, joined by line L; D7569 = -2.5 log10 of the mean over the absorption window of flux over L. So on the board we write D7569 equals 0.09 mag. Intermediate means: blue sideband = 10.7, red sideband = 10.3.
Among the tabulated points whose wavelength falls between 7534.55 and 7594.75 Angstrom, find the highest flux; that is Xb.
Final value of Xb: 12.3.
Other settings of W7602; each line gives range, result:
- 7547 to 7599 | 10.3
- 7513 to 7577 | 10.4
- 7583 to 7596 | 10.7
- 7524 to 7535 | 10.5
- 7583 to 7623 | 10.6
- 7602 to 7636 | 10.3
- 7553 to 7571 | 9.83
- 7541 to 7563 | 10.7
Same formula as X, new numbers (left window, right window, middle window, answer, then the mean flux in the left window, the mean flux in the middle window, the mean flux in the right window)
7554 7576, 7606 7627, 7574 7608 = -1.61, 9.88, 10.6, 10.3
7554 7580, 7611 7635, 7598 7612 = -0.62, 9.97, 10.5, 10.1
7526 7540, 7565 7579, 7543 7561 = -0.87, 10.6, 10.8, 9.94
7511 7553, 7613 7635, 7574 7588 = -0.02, 10.6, 10.4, 10.2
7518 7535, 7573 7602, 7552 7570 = 1.09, 10.4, 9.84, 10.5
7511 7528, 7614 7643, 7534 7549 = -1.12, 10.3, 11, 10.2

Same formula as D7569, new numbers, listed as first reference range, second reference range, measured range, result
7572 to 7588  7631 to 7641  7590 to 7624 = -0.05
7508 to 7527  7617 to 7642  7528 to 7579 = -0.01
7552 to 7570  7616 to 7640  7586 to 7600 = -0.06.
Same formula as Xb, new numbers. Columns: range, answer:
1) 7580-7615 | 13.09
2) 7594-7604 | 11.1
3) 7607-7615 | 11.4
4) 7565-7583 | 11.76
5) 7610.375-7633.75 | 11.71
